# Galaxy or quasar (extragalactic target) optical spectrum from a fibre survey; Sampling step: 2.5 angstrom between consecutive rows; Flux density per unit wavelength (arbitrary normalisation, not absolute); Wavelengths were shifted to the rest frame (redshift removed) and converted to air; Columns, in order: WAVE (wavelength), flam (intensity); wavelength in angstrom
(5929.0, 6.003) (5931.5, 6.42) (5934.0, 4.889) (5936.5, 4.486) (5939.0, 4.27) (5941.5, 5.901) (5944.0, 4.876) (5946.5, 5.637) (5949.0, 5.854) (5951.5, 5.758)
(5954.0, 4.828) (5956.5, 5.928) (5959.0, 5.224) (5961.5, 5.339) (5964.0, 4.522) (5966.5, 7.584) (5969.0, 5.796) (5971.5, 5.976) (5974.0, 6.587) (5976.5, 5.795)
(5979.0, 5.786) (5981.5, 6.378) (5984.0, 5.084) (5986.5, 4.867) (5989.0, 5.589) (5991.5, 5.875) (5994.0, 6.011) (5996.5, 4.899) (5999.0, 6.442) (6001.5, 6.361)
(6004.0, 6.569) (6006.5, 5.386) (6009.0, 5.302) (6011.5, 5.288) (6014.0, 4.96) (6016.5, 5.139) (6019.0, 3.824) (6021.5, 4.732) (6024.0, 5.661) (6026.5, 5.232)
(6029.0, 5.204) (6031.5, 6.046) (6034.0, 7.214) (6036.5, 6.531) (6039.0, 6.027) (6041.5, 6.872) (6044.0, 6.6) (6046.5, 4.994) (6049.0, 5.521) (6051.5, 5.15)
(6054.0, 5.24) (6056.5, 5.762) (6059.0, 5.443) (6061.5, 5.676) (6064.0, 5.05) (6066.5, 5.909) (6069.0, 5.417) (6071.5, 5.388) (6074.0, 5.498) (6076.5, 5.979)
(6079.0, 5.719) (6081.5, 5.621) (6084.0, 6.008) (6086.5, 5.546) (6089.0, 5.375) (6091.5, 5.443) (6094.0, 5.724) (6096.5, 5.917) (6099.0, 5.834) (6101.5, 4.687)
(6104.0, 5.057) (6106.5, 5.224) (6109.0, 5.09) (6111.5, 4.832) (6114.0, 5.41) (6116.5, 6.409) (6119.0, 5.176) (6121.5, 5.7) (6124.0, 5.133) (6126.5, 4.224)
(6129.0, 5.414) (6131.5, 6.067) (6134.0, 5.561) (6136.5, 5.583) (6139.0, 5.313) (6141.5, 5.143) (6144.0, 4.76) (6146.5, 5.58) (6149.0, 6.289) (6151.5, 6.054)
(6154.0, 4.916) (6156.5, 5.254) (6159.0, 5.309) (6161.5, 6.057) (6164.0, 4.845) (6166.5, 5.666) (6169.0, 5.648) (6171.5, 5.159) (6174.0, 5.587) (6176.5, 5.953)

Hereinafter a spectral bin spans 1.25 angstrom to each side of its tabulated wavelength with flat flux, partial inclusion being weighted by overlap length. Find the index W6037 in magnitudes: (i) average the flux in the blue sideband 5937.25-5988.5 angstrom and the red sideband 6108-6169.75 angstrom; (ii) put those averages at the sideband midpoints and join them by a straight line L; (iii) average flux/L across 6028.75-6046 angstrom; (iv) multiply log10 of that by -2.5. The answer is -0.16 mag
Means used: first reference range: 5.59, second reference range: 5.42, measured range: 6.36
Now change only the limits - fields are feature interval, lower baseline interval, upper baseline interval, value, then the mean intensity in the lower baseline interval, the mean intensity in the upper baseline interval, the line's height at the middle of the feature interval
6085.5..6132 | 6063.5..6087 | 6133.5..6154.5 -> 0.04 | 5.63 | 5.48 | 5.56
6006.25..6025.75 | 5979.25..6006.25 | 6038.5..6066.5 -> 0.15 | 5.79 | 5.67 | 5.74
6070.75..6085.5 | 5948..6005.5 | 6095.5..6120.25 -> -0.05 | 5.78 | 5.36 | 5.45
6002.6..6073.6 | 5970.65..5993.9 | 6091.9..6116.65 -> 0.00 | 5.78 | 5.38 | 5.59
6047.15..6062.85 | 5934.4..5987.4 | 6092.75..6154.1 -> 0.00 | 5.54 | 5.41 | 5.47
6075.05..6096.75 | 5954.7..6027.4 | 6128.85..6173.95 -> -0.03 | 5.59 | 5.48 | 5.53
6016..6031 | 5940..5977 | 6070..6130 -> 0.12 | 5.7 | 5.43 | 5.58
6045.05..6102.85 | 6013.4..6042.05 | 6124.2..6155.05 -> 0.00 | 5.6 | 5.4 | 5.52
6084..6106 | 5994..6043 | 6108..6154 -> 0.01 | 5.68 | 5.42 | 5.5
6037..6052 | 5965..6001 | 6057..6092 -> -0.04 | 5.9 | 5.58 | 5.69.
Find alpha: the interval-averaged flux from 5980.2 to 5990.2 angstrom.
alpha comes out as 5.48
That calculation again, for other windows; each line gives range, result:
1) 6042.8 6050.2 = 5.7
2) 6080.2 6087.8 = 5.72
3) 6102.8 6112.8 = 5.05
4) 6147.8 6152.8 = 6.16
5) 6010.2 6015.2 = 5.13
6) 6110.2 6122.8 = 5.5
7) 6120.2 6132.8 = 5.31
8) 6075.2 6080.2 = 5.85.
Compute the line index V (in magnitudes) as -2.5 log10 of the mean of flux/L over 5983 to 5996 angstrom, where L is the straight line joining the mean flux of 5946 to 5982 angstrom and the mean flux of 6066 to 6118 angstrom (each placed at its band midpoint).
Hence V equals 0.054 mag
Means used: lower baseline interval 5.79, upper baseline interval 5.52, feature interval 5.46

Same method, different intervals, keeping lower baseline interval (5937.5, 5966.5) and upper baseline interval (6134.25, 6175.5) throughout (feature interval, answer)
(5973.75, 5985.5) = -0.09 mag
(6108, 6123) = 0.00 mag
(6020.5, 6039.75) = -0.08 mag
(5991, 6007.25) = -0.11 mag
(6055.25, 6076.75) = -0.03 mag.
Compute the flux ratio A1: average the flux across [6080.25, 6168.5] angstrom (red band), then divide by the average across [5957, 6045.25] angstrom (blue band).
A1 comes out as 0.9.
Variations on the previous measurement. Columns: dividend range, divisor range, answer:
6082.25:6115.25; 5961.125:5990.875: 0.93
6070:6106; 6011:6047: 0.98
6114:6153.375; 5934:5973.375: 1.00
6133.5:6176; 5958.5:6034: 0.97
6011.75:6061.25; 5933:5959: 1.06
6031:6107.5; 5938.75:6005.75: 1.00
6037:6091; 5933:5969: 1.05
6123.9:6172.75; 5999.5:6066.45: 0.96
